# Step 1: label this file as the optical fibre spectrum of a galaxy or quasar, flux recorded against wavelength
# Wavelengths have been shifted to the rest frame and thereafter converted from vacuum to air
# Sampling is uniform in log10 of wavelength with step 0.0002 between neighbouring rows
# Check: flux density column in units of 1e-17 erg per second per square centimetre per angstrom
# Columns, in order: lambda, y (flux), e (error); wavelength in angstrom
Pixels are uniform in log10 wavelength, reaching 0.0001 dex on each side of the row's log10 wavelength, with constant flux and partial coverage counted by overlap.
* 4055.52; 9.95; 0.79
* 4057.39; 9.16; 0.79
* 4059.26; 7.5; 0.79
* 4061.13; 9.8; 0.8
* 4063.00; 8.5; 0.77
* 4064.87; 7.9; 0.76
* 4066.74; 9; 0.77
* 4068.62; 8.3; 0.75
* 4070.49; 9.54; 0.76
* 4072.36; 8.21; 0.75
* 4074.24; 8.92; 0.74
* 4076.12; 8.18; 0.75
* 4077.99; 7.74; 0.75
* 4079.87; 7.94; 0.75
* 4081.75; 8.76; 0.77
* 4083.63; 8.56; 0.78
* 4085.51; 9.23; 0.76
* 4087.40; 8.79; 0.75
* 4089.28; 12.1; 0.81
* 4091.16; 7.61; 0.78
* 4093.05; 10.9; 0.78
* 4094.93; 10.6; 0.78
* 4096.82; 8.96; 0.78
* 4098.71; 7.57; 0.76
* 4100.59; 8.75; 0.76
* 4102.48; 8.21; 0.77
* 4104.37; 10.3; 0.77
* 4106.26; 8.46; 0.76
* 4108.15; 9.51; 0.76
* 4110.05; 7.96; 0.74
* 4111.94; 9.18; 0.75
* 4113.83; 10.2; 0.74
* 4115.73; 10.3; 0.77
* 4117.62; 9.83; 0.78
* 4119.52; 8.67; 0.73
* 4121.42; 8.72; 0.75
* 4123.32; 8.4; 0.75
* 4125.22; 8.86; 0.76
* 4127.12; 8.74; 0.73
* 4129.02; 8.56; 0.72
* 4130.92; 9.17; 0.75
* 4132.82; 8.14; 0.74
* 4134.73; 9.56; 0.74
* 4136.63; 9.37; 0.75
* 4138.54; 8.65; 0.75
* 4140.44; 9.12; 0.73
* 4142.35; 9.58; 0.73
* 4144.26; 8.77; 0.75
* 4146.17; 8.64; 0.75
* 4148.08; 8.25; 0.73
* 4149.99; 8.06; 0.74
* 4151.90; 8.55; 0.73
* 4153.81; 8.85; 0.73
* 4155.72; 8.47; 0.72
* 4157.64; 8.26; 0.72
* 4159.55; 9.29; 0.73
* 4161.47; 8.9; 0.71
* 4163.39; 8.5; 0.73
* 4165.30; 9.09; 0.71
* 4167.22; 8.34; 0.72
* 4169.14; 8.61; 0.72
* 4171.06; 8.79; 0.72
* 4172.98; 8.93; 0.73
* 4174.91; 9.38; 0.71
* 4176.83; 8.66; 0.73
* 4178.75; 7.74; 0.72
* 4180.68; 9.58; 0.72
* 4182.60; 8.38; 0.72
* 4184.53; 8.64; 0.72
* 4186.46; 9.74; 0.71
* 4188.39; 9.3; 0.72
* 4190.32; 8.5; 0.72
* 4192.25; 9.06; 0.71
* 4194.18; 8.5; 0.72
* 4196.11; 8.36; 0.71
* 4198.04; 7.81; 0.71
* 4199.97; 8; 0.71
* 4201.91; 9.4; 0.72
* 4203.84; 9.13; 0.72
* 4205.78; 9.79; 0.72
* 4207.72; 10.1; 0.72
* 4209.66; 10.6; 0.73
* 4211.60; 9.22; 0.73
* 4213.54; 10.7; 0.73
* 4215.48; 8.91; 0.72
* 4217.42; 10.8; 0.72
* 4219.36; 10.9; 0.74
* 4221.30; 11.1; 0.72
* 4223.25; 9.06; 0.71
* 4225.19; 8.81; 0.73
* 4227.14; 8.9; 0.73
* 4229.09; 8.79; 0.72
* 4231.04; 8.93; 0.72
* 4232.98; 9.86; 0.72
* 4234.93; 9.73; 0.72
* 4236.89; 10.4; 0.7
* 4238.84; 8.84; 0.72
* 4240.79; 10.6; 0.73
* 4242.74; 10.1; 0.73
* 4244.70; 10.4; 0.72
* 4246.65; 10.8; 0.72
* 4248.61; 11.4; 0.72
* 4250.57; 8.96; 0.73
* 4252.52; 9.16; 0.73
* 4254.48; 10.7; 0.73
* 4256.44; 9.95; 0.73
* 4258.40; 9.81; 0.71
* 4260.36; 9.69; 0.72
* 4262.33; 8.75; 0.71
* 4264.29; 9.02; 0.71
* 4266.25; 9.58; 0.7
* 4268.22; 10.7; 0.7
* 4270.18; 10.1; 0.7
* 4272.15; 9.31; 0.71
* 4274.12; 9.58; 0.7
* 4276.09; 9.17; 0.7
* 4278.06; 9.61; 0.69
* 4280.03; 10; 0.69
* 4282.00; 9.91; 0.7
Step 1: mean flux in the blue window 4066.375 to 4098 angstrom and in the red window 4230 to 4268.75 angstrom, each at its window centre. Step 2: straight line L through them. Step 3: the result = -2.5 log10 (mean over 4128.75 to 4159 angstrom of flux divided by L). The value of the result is 0.07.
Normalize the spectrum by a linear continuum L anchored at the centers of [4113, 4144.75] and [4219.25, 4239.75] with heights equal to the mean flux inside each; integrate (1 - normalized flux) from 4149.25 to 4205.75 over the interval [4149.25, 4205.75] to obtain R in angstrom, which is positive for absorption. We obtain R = 3.4 angstrom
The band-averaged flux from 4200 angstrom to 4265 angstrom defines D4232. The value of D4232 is 9.77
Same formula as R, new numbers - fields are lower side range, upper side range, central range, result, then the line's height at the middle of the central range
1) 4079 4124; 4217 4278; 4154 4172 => 1.38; 9.42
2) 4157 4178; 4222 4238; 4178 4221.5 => -1.03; 9.07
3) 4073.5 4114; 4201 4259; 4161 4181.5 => 1.56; 9.49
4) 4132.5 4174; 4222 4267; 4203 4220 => -1.20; 9.35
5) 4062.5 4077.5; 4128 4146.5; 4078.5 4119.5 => -2.19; 8.73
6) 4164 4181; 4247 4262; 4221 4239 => 0.33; 9.58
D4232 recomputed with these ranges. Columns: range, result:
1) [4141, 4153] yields 8.66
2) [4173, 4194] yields 8.88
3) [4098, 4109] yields 8.83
